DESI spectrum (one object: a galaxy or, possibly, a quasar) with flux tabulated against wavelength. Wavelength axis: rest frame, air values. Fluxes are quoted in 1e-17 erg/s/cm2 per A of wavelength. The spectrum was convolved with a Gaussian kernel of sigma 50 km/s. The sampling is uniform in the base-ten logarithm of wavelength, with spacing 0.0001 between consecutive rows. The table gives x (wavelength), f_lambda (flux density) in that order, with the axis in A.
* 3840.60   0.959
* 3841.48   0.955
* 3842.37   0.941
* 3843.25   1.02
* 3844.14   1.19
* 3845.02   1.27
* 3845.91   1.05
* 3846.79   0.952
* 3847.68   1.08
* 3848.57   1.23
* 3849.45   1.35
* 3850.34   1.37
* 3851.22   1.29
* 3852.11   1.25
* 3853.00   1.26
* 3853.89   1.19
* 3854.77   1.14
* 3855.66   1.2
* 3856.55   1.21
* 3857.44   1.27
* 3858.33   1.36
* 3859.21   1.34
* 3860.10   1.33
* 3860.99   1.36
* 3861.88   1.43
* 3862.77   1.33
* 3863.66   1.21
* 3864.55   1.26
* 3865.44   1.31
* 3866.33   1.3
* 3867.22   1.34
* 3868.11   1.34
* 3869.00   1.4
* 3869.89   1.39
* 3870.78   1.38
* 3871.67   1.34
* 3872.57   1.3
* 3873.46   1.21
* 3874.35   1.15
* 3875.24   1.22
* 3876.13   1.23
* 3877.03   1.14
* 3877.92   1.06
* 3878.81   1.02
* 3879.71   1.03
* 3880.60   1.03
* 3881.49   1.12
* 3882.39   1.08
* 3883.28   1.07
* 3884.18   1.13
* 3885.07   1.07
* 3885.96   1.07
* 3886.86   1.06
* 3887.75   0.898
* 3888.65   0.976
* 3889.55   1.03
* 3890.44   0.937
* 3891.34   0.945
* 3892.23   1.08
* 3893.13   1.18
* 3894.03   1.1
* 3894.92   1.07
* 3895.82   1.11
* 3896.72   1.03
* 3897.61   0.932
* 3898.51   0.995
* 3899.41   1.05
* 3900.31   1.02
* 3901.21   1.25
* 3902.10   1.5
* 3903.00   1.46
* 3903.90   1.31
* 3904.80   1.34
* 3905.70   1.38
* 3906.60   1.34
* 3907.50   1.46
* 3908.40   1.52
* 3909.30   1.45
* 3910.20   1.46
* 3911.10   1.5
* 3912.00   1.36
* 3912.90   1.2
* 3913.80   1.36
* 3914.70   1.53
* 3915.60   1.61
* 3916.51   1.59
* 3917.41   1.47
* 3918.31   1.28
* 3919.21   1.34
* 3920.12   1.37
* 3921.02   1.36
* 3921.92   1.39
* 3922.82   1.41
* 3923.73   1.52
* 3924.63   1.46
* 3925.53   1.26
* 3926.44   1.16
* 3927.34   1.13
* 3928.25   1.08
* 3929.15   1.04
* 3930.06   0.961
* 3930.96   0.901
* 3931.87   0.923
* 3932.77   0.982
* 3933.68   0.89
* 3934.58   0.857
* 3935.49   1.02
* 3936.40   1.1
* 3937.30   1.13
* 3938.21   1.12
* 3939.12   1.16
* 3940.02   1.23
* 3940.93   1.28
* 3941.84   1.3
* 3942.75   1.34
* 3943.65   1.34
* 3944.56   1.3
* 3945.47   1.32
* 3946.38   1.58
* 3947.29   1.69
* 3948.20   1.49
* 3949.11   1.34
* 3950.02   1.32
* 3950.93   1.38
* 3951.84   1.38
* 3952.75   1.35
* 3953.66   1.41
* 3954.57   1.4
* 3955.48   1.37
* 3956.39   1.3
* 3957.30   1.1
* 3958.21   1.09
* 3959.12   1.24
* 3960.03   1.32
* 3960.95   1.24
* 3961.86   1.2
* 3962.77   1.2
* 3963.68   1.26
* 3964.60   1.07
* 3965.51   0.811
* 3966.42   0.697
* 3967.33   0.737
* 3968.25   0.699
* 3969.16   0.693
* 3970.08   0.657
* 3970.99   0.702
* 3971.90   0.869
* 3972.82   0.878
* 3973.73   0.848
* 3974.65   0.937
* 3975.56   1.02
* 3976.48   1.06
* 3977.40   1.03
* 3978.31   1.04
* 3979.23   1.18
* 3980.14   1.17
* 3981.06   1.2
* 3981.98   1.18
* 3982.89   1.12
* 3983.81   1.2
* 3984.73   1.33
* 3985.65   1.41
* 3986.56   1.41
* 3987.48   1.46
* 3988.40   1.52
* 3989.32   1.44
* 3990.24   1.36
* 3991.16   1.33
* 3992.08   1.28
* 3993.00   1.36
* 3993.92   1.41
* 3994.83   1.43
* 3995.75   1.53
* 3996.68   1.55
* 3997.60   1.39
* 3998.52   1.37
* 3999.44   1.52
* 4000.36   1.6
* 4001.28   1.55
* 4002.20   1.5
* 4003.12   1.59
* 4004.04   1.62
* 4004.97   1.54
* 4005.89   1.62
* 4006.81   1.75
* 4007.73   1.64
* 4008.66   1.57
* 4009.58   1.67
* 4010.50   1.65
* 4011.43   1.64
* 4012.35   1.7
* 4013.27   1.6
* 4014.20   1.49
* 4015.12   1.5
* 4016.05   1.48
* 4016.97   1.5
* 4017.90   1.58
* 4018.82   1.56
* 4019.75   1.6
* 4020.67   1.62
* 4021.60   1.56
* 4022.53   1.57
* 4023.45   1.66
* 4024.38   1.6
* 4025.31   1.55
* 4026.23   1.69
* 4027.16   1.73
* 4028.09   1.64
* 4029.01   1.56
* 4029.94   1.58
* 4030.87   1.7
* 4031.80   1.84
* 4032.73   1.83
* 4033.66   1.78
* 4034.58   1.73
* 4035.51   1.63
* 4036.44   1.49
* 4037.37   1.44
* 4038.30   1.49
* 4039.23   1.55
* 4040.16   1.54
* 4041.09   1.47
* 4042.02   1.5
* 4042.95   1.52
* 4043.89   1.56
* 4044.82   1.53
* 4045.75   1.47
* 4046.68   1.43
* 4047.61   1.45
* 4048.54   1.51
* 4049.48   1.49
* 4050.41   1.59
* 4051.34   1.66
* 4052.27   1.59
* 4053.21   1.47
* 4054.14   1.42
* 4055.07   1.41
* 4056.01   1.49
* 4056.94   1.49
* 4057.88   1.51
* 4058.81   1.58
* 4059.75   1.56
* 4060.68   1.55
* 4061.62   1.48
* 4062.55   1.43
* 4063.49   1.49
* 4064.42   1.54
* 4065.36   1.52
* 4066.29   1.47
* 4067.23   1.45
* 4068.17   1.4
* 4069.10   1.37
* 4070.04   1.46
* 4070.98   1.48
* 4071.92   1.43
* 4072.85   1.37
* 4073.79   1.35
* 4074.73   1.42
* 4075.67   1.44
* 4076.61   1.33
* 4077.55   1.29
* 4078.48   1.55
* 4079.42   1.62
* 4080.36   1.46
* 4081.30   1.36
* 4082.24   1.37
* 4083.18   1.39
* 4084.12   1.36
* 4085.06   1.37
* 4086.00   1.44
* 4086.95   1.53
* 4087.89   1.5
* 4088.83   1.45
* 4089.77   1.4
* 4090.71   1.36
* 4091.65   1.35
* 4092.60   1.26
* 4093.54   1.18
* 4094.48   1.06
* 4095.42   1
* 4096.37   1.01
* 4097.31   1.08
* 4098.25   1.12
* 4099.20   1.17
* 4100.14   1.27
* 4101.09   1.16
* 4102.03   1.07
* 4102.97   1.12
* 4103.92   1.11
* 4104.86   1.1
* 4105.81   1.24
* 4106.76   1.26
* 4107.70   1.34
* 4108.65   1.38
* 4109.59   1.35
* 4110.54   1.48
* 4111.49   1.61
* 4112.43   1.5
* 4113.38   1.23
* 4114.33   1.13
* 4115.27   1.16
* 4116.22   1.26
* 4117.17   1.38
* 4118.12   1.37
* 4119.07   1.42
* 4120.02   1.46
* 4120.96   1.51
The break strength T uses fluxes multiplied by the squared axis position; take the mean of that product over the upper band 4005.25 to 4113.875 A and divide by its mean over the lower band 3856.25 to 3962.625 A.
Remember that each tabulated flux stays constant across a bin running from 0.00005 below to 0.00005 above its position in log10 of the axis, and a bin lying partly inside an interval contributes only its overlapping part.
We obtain 1.3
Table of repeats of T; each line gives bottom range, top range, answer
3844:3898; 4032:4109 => 1.32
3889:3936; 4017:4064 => 1.36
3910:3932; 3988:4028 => 1.23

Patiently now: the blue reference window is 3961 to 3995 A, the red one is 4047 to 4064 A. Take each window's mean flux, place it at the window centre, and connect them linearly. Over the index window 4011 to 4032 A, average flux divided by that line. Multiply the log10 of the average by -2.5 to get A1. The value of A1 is -0.20 mag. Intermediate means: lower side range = 1.11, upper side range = 1.51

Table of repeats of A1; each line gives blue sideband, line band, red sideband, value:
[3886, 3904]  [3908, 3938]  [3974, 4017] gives -0.07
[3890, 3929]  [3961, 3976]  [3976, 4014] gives 0.46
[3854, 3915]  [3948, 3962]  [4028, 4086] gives 0.02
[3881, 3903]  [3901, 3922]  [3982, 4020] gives -0.22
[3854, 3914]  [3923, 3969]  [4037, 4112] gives 0.08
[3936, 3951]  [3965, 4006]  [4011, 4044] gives 0.20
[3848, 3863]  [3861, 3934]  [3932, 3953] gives 0.04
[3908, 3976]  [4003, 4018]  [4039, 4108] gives -0.22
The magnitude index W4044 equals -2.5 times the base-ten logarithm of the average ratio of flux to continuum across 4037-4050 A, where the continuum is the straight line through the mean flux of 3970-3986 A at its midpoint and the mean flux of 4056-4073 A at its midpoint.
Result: -0.09 mag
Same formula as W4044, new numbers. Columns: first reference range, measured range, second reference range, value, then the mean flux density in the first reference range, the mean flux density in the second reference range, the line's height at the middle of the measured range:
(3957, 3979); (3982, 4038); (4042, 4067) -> -0.242 mag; 0.976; 1.51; 1.23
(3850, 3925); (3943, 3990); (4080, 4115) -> 0.077 mag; 1.25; 1.28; 1.26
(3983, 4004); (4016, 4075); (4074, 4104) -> -0.132 mag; 1.43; 1.3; 1.36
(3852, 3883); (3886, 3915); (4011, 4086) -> 0.074 mag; 1.24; 1.52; 1.29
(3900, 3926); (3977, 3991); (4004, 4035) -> 0.216 mag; 1.4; 1.63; 1.55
